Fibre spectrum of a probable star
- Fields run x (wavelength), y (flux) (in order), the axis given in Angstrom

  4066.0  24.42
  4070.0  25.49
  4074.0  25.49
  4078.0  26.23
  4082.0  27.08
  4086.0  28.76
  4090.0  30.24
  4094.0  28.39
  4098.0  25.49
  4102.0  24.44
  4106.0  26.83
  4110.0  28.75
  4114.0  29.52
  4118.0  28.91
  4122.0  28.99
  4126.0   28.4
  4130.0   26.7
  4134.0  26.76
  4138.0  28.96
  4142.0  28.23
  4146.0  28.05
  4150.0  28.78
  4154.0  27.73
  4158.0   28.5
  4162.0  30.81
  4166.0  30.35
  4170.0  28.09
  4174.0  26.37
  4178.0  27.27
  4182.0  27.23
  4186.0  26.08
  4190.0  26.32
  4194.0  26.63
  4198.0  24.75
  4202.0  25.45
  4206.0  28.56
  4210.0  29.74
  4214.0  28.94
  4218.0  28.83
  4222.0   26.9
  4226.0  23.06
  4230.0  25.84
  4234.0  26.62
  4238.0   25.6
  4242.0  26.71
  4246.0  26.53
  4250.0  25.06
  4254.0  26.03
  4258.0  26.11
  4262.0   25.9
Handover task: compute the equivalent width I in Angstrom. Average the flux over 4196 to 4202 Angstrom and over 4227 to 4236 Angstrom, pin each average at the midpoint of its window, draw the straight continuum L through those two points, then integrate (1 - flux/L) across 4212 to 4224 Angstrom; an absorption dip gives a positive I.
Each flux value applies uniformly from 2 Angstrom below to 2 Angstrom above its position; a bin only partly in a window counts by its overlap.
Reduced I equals -1.28 Angstrom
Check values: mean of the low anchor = 25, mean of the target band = 28.2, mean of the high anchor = 25.9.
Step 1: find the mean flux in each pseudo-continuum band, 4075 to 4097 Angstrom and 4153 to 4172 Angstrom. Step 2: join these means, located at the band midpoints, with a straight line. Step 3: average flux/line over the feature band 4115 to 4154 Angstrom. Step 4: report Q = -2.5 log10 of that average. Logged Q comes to 0.02 mag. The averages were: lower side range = 27.9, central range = 28.2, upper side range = 29.2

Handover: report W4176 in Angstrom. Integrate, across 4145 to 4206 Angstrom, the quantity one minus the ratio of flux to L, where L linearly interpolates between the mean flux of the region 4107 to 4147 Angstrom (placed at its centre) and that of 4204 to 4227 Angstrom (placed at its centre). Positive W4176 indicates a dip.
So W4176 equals 1.2 Angstrom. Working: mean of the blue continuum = 28.3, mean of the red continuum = 27.9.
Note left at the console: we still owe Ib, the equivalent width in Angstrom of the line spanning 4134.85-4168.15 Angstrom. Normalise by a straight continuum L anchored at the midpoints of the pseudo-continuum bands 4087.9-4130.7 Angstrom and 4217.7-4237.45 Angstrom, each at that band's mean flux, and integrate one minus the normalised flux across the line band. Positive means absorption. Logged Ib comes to -2.0 Angstrom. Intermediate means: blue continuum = 27.9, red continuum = 26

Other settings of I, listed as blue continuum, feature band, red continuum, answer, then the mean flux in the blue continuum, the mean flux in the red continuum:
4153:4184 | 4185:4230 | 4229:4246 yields 0.5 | 28.3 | 26.3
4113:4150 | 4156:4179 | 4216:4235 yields -0.9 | 28.3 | 26.2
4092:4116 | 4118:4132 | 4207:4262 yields -0.5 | 27.2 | 26.6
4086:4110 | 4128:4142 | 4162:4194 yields -0.1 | 27.4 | 27.6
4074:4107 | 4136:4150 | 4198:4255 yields -0.8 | 27.1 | 26.6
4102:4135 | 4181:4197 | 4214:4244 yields 0.3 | 27.9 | 26.4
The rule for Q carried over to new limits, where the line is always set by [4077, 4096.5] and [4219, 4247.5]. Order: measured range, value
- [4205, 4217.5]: -0.11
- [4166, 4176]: -0.04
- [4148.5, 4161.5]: -0.06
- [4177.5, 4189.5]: 0.00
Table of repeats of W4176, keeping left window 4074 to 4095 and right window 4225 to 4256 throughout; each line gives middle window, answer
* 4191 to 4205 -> 0.2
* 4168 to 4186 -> -0.3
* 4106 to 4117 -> -0.5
